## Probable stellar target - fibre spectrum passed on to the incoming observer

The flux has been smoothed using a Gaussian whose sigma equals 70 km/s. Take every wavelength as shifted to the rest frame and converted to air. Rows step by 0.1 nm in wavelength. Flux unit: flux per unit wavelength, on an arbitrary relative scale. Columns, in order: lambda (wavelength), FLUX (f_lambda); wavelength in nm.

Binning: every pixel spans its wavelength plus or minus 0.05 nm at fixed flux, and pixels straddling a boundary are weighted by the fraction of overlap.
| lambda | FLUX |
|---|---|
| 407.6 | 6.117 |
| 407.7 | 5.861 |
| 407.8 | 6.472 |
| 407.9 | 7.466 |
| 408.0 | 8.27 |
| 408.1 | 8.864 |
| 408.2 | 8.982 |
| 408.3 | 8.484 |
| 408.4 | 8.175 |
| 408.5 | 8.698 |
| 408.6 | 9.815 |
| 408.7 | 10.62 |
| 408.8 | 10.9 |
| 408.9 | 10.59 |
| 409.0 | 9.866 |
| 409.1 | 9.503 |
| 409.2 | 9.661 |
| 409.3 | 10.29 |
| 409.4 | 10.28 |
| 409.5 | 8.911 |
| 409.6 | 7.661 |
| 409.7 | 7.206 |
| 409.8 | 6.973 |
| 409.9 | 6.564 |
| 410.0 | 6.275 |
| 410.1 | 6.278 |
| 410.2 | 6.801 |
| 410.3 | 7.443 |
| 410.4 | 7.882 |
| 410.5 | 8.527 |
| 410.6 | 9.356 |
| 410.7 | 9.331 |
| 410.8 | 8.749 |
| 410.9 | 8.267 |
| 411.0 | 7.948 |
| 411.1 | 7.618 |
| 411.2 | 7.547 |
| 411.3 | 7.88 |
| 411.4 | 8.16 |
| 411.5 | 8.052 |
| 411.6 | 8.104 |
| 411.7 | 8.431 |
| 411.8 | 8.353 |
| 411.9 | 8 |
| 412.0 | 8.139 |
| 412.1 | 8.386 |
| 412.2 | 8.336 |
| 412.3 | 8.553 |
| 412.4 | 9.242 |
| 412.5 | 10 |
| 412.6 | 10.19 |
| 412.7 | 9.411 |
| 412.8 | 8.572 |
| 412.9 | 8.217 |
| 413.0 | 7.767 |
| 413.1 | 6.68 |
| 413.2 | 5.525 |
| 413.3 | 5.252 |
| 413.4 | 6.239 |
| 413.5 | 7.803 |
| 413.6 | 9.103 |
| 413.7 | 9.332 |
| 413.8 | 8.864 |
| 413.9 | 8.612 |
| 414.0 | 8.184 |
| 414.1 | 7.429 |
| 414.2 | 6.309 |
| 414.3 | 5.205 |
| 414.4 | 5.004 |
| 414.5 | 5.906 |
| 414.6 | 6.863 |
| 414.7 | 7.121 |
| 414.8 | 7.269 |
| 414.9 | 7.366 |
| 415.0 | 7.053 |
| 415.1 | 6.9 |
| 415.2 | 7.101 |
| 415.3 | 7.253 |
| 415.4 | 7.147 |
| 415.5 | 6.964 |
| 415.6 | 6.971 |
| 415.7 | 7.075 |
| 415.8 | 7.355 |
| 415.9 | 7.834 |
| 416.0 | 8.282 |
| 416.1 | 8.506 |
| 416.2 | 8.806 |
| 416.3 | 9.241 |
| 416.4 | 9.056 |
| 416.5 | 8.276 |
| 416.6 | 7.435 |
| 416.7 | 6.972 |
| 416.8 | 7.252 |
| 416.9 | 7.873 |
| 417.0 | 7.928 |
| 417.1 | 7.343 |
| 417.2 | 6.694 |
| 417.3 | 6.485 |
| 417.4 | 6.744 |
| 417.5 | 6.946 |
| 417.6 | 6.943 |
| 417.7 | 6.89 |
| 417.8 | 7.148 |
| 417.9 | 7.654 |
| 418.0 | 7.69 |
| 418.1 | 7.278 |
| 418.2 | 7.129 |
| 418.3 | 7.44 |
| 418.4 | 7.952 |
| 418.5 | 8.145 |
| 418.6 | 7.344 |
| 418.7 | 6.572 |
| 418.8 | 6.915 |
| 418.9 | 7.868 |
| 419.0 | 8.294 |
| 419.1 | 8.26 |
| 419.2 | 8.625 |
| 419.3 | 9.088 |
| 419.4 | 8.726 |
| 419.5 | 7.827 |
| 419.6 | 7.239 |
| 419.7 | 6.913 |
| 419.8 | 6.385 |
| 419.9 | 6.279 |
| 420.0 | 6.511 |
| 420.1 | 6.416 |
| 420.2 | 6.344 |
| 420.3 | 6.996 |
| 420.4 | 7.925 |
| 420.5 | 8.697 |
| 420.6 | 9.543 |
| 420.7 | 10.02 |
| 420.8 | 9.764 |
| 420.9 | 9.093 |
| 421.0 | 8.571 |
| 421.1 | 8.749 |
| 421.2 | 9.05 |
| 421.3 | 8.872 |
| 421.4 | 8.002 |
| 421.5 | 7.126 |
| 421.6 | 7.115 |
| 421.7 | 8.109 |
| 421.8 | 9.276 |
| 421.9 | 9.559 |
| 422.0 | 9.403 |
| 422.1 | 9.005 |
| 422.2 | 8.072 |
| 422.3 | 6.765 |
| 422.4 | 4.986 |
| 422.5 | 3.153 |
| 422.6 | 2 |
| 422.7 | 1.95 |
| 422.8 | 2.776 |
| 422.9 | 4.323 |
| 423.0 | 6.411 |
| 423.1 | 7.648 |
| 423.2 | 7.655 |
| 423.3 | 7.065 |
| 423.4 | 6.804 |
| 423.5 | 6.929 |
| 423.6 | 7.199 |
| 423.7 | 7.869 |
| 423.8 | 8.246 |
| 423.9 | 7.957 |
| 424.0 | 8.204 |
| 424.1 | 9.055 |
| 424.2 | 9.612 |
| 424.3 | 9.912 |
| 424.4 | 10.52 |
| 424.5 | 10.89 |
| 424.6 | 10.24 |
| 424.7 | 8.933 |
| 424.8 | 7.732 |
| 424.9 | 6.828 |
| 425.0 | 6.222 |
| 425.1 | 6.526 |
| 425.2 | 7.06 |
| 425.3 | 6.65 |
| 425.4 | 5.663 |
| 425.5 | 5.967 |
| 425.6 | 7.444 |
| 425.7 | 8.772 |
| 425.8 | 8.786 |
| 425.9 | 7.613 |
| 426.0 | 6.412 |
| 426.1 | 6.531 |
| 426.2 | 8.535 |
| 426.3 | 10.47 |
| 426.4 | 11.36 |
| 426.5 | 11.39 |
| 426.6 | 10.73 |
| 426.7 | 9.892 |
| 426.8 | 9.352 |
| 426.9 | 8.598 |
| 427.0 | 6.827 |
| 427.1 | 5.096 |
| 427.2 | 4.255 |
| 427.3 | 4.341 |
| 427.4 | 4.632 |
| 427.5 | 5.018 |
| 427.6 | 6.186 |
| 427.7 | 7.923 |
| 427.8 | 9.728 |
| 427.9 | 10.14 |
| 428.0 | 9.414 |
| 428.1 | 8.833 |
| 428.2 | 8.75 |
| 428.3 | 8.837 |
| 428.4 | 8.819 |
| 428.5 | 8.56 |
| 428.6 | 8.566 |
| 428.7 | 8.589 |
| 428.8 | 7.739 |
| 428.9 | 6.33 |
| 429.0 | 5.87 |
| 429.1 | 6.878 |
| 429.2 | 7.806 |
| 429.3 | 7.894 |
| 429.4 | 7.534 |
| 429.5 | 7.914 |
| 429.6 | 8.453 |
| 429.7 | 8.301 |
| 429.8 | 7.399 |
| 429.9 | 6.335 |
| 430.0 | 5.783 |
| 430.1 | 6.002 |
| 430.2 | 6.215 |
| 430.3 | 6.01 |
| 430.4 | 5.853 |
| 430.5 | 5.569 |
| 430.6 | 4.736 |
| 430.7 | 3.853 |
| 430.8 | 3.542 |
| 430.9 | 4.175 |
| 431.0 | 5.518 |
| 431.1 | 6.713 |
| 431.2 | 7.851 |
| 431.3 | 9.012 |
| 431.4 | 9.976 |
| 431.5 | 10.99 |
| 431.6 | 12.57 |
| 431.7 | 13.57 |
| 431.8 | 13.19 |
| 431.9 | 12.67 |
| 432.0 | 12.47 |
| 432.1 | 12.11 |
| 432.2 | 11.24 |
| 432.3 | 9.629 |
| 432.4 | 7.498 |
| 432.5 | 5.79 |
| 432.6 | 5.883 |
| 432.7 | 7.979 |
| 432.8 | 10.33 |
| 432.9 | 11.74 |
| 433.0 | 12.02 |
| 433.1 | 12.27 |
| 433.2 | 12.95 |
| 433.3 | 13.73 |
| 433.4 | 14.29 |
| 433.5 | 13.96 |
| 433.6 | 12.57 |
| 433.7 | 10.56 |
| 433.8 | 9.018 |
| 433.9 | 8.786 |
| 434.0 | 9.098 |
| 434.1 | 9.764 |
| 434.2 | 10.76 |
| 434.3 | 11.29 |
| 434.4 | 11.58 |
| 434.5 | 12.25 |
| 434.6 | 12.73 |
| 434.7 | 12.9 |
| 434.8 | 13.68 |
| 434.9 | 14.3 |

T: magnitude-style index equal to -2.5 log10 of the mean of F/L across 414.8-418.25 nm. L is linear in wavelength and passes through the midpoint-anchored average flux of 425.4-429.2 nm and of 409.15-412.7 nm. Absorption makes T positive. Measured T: 0.10 mag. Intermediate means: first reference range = 8.28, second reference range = 7.89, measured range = 7.46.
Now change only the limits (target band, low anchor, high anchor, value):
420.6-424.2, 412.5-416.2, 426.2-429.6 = 0.06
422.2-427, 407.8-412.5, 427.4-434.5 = 0.16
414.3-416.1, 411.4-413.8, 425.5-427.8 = 0.15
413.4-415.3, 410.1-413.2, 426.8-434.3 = 0.14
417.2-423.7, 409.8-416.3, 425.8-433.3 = 0.09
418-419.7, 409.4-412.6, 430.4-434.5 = 0.12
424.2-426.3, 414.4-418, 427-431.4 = -0.13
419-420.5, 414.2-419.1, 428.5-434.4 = 0.03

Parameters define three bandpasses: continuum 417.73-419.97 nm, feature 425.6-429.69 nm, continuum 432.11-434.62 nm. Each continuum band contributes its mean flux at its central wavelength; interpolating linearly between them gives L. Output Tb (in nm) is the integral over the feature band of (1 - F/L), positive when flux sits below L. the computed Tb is 0.64 nm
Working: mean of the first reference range 7.56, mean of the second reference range 10.7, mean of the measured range 7.98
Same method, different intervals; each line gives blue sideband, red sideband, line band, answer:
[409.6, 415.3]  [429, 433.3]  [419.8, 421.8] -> 0.00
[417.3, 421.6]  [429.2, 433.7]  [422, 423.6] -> 0.44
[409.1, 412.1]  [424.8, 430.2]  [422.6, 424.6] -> 0.10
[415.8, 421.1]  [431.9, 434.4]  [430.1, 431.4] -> 0.55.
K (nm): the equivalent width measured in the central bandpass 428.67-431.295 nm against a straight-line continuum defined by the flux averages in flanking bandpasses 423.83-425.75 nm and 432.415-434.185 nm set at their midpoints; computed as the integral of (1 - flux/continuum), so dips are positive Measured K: 0.84 nm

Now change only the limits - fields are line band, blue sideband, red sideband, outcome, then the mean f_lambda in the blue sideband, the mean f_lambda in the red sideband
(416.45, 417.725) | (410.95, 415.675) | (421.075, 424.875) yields 0.07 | 7.66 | 7.54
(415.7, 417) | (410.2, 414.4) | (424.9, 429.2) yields -0.01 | 8.02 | 7.74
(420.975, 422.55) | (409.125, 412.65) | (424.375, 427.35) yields 0.04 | 8.28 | 7.97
